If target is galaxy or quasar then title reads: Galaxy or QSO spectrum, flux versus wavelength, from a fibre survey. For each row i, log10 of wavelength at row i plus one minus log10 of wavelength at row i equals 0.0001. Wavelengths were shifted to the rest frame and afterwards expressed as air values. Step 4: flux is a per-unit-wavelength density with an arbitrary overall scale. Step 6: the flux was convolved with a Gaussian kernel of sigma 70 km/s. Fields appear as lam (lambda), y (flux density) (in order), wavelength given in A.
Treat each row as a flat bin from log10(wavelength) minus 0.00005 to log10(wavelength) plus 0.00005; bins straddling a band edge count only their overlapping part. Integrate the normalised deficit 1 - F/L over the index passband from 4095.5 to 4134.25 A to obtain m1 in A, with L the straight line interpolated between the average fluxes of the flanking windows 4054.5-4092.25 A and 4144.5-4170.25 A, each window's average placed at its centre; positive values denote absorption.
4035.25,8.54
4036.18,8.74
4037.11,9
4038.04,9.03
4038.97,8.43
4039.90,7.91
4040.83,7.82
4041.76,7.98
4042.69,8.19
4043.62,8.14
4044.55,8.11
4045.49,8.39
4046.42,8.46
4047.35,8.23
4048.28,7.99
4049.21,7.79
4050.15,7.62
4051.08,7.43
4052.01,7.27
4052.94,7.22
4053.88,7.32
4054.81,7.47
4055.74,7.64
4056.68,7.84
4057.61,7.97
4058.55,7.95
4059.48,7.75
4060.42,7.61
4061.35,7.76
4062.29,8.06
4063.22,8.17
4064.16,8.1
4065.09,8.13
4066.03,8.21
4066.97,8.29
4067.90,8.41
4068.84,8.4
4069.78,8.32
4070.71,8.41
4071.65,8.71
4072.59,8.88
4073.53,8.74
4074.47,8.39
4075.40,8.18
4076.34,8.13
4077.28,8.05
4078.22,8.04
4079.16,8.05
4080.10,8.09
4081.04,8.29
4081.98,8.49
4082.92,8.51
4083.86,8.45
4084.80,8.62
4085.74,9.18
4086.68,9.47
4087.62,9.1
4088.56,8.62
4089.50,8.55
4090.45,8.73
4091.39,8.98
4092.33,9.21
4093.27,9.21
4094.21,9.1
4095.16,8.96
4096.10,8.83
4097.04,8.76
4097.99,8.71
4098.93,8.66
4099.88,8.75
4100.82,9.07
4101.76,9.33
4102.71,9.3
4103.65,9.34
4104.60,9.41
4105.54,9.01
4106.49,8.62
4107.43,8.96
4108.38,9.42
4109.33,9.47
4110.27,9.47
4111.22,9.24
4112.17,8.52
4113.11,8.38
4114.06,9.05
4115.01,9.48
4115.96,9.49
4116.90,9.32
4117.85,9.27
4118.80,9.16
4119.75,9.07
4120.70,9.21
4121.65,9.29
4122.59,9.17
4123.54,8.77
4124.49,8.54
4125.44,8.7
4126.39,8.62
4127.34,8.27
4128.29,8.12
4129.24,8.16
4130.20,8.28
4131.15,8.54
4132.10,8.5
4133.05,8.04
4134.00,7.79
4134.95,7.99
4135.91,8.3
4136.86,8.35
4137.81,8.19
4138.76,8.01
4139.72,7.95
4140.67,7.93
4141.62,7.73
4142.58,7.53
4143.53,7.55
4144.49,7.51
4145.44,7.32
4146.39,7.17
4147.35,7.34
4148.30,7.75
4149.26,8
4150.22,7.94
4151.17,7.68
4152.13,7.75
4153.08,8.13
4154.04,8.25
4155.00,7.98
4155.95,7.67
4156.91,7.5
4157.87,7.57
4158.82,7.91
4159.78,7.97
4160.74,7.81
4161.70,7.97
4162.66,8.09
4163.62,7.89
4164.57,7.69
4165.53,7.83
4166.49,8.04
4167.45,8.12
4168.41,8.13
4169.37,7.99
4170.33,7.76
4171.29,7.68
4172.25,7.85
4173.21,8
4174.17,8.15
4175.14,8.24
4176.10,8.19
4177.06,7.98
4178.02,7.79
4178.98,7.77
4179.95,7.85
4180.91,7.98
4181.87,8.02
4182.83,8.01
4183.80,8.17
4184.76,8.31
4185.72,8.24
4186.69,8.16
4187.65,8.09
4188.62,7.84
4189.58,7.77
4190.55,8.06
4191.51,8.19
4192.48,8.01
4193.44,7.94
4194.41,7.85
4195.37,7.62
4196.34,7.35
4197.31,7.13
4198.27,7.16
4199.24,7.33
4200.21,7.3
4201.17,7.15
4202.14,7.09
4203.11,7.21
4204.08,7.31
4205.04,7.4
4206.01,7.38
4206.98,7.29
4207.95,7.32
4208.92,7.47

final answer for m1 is -3.9 A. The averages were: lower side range 8.33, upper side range 7.82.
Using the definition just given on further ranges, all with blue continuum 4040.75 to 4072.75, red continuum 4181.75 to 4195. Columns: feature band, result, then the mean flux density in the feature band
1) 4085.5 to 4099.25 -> -1.59 A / 8.94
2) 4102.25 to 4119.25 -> -2.43 A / 9.16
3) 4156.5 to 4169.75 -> 0.23 A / 7.9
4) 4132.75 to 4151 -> 0.51 A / 7.81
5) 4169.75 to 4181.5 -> 0.15 A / 7.94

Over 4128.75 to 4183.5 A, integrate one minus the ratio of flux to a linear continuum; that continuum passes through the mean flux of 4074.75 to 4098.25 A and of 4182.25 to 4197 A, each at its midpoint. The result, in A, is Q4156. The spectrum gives 1.8 A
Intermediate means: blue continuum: 8.65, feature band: 7.91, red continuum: 7.96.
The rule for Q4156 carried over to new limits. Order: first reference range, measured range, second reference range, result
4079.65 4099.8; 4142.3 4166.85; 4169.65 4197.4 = 1.3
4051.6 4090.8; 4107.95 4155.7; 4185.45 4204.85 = -2.7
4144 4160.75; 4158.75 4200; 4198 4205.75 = -2.4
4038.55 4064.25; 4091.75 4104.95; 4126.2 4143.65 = -1.7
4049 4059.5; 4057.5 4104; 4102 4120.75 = -1.3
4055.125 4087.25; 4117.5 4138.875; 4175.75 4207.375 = -1.4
